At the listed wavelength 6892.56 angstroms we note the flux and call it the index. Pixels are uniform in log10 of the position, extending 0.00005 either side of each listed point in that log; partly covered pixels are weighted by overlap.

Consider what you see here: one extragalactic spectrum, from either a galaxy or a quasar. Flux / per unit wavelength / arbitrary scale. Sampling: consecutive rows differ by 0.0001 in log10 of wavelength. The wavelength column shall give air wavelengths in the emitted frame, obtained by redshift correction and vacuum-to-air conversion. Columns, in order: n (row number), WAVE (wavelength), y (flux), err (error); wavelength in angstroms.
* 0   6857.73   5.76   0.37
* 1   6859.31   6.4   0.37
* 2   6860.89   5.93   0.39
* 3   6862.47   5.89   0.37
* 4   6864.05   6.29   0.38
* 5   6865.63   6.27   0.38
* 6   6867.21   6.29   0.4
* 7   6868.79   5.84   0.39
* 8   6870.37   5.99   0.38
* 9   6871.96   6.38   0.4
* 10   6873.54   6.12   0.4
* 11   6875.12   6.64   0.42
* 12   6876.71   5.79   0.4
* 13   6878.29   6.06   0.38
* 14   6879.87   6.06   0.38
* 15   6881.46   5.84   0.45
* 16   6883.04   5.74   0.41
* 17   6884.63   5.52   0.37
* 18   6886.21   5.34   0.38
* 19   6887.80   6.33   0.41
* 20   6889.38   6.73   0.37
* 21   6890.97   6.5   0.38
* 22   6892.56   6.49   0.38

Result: 6.49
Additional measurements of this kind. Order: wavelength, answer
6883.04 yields 5.74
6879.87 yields 6.06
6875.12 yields 6.64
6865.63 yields 6.27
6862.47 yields 5.89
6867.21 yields 6.29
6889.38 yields 6.73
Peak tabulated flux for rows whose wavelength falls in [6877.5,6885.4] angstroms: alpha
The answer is 6.06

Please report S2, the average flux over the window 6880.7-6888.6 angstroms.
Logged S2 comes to 5.76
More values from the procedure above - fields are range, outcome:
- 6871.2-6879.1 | 6.2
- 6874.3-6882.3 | 6.08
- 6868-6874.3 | 6.08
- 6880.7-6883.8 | 5.8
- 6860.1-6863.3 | 5.92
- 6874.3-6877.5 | 6.21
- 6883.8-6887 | 5.43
